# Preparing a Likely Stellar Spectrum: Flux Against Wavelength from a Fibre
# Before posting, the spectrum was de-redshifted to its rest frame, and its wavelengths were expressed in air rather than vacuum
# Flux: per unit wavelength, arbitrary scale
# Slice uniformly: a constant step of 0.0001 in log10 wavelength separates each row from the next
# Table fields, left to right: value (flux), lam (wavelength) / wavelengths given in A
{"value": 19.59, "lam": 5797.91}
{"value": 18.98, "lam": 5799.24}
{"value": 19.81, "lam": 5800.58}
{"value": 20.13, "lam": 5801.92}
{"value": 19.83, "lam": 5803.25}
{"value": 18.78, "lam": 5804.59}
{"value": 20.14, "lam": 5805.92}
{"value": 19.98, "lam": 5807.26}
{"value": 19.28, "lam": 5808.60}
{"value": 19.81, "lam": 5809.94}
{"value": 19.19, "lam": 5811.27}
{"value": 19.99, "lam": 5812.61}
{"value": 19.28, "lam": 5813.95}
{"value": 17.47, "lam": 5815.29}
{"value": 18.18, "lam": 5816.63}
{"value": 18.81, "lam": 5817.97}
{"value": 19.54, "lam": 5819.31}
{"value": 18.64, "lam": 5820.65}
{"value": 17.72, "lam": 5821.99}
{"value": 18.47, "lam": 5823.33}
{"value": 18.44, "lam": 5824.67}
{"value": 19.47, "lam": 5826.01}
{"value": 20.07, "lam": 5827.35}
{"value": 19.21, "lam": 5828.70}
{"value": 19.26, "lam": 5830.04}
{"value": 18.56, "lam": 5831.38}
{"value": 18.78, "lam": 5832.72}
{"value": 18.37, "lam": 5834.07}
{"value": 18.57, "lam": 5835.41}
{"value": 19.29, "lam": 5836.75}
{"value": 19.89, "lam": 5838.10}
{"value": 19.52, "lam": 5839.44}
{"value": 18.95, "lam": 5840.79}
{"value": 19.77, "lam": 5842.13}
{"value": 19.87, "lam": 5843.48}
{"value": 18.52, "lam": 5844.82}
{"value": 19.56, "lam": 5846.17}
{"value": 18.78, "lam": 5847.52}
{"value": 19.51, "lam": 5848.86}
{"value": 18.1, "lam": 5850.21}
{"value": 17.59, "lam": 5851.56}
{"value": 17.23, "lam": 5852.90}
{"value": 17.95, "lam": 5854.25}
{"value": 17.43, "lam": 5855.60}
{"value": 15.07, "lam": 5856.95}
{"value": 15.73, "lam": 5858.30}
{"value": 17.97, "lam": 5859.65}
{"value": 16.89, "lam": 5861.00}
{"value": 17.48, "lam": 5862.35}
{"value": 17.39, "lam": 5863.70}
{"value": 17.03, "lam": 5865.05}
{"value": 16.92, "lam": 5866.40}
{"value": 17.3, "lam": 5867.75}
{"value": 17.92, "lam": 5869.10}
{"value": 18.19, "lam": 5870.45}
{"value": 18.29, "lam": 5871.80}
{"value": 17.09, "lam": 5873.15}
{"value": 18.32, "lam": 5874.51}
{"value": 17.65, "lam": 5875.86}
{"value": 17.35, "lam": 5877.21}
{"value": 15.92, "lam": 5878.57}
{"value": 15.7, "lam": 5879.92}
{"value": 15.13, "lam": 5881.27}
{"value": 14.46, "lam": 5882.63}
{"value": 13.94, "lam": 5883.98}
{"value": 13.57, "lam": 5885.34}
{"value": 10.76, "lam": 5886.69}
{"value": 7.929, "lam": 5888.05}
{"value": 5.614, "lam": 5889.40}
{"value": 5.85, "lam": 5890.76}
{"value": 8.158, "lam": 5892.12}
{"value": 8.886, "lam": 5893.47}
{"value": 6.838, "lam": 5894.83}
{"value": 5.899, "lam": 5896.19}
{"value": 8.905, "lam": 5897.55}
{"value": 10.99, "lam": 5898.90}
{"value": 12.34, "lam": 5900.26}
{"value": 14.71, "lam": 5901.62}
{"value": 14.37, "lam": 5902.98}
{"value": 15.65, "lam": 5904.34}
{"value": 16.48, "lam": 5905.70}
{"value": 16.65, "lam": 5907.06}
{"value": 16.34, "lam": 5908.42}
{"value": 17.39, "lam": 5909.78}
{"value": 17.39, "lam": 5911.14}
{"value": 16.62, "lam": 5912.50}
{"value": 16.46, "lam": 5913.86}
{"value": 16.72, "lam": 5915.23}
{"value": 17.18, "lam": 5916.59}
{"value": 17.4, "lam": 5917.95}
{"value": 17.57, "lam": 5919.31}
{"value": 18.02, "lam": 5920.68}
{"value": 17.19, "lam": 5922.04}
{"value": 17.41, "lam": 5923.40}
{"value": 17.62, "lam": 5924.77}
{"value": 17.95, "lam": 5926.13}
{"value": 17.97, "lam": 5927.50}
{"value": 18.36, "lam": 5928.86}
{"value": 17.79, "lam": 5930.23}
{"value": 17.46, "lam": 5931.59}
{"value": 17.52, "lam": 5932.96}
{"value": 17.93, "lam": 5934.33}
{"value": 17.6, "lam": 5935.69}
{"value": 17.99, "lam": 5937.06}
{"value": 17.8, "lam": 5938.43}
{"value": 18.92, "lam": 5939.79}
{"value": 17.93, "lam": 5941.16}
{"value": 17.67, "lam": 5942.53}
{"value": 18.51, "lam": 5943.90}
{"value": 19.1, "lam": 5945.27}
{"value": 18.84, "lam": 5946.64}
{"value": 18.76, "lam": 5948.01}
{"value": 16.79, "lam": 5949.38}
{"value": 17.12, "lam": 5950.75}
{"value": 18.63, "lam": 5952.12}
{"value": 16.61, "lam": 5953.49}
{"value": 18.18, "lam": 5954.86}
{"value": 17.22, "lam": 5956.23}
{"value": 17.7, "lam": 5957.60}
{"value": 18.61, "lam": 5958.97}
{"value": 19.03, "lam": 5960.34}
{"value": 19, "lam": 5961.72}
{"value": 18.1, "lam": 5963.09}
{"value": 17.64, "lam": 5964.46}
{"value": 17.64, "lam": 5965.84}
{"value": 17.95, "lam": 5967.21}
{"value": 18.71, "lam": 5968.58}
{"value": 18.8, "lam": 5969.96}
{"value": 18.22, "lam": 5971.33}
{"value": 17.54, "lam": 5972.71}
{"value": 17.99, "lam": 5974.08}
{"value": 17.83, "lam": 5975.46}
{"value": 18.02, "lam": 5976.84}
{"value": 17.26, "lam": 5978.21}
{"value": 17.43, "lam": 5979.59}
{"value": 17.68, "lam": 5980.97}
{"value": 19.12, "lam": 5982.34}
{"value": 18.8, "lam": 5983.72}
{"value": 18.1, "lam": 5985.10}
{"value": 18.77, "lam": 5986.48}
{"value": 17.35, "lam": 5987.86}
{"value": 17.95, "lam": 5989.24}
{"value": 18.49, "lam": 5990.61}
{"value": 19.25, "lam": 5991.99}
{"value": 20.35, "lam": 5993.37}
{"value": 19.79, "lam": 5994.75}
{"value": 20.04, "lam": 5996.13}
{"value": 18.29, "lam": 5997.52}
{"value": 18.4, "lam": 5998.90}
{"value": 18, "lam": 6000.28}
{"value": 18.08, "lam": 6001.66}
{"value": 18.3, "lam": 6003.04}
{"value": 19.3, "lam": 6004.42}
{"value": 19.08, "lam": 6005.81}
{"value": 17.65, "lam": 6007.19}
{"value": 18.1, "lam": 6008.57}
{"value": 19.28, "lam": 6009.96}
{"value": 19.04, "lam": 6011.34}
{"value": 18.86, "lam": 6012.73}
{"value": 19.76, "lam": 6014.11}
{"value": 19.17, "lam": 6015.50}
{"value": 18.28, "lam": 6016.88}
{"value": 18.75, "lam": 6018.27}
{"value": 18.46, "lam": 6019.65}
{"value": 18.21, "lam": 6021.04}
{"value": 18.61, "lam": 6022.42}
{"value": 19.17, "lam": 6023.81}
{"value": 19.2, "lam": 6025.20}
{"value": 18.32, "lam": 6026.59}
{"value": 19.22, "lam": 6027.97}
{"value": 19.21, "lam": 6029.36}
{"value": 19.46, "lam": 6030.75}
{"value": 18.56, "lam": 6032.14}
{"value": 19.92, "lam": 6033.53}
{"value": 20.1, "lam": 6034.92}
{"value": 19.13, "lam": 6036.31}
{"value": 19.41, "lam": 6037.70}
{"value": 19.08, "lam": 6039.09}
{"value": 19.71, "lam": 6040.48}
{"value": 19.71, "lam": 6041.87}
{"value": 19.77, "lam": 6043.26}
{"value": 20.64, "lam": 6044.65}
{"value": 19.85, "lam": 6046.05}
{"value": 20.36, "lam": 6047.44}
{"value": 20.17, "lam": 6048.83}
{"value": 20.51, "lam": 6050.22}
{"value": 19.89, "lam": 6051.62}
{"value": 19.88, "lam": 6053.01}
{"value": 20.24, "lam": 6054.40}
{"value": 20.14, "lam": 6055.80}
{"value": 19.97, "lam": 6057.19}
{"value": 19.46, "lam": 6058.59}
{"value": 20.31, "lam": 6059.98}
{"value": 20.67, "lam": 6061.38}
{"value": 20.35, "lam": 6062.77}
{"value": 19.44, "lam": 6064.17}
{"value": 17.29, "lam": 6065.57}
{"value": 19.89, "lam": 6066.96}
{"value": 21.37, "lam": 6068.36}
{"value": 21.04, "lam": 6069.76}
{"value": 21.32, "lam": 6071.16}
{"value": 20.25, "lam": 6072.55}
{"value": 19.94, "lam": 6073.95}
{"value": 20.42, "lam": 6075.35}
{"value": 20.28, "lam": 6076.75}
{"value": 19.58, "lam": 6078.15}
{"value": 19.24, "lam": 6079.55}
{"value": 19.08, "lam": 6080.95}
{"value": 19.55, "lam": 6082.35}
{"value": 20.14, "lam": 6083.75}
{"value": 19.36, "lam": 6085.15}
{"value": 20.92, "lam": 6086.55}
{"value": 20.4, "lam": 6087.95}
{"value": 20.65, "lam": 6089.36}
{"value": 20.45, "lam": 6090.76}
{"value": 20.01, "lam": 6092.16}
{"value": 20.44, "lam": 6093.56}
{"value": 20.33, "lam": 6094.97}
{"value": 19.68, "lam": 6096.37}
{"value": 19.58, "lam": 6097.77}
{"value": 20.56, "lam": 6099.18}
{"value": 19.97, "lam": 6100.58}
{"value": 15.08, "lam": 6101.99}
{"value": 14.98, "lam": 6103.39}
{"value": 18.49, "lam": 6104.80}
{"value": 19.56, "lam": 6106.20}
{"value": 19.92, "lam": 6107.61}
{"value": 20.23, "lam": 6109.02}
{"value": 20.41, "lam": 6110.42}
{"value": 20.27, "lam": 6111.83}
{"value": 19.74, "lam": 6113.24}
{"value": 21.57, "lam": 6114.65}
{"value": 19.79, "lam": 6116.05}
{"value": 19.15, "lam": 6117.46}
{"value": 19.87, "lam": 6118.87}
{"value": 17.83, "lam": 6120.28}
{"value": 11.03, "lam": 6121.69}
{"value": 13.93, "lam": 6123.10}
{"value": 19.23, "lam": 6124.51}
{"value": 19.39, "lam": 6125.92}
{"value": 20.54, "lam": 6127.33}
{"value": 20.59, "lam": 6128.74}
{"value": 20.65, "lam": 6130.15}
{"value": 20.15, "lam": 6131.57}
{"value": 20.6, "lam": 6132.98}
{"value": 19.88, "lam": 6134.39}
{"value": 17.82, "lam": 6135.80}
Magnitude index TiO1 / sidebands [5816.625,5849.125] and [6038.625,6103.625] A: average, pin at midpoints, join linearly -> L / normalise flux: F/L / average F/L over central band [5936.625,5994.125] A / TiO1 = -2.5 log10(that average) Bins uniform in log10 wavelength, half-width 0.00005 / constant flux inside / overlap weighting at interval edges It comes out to 0.08 mag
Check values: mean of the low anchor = 19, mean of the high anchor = 19.9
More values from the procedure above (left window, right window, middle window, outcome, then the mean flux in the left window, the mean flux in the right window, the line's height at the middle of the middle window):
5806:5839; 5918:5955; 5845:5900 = 0.247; 19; 17.9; 18.5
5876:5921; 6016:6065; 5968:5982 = -0.074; 13.6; 19.5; 16.8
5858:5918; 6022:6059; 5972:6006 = -0.032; 14.5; 19.6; 17.9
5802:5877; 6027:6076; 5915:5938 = 0.084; 18.5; 19.9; 19.1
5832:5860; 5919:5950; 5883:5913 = 0.442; 18.4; 17.9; 18.1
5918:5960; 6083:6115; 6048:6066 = -0.040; 17.9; 19.7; 19.2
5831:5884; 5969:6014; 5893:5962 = 0.102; 17.7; 18.5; 18.1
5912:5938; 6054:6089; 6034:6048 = -0.015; 17.5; 20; 19.5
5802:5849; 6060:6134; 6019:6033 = 0.033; 19.1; 19.5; 19.4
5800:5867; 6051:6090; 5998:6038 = 0.049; 18.6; 20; 19.7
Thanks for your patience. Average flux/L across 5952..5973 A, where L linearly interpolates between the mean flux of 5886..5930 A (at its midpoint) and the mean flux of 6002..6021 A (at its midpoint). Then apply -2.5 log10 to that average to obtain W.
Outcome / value -0.10 mag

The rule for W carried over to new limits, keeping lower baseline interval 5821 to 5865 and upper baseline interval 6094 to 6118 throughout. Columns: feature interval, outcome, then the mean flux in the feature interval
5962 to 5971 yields 0.04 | 18.2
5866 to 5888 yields 0.16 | 15.9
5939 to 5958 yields 0.05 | 18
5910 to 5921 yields 0.09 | 17.1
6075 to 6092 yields -0.04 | 20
